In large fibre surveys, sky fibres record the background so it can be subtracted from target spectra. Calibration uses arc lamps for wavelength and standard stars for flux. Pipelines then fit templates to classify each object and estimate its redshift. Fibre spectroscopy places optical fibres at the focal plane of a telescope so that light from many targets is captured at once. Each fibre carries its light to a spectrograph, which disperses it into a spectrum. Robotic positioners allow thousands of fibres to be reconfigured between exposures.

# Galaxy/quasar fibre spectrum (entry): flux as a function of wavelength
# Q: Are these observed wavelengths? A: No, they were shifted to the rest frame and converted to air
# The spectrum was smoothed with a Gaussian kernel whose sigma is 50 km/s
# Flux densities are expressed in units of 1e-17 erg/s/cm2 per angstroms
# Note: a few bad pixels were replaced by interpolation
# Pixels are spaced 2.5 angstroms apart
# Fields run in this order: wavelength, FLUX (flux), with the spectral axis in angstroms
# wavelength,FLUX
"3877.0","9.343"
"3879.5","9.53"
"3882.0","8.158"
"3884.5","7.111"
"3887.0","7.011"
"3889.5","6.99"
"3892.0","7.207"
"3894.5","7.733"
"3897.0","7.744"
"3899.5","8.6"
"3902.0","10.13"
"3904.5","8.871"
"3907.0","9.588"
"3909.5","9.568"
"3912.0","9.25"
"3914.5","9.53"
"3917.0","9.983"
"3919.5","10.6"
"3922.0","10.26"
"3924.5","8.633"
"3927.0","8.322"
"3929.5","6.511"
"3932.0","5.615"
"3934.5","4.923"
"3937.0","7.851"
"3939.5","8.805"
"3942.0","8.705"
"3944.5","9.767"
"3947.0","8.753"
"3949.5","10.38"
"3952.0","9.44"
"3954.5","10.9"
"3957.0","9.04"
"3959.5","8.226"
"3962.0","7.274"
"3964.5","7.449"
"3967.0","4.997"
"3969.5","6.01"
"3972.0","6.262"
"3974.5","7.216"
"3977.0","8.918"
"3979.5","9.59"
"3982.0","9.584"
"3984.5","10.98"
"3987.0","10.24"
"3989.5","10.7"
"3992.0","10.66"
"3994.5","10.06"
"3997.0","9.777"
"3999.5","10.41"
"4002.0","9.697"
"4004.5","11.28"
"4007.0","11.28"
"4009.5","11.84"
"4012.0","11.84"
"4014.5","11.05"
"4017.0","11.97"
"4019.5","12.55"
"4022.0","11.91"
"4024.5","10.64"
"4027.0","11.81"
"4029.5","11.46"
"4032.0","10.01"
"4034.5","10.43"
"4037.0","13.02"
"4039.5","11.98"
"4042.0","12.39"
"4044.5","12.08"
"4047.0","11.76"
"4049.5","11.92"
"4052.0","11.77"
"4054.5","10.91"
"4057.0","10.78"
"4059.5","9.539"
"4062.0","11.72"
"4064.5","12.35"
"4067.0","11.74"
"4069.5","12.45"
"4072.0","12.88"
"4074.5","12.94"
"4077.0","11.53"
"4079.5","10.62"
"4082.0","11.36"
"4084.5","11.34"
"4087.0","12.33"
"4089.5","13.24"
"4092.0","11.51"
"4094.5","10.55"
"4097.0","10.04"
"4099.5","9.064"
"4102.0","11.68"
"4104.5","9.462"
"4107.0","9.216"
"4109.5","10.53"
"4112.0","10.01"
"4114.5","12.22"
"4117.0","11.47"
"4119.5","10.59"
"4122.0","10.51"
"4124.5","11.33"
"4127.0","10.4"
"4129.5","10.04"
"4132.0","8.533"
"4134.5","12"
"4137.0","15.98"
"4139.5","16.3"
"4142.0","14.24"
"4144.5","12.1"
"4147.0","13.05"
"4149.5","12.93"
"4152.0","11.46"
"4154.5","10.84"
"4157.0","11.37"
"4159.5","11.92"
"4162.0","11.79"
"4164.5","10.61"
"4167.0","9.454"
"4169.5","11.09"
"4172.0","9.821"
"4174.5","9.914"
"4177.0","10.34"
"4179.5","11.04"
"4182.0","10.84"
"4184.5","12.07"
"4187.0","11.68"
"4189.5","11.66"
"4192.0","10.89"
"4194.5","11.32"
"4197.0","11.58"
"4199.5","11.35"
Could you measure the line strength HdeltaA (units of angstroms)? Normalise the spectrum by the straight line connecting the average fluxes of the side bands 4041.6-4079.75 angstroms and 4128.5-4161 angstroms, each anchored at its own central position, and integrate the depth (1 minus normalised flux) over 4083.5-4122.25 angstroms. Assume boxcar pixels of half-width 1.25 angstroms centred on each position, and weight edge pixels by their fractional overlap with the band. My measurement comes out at 3.8 angstroms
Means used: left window 11.7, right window 12.4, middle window 10.9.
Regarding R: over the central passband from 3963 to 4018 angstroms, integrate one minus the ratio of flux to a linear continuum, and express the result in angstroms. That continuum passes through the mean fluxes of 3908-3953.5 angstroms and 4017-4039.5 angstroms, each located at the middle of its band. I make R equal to 4.7 angstroms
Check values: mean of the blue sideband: 8.73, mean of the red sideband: 11.5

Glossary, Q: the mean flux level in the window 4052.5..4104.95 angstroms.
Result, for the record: 11.4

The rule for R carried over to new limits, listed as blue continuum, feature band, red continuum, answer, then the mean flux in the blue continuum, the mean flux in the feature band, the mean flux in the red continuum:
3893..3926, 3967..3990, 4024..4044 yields 4.3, 9.25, 8.56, 11.5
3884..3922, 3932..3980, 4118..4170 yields 6.9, 8.74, 8.04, 11.7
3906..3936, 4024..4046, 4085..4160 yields -2.9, 8.55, 11.6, 11.5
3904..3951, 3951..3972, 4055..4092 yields 3.6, 8.73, 7.8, 11.7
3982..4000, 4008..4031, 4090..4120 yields -2.7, 10.3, 11.7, 10.6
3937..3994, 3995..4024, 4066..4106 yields -4.2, 8.81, 11.2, 11.4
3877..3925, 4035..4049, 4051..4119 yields -1.9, 8.78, 12.1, 11.2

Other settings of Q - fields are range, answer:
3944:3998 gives 8.9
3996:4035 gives 11.1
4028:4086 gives 11.6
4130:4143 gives 13.2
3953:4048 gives 10.2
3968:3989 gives 8.63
